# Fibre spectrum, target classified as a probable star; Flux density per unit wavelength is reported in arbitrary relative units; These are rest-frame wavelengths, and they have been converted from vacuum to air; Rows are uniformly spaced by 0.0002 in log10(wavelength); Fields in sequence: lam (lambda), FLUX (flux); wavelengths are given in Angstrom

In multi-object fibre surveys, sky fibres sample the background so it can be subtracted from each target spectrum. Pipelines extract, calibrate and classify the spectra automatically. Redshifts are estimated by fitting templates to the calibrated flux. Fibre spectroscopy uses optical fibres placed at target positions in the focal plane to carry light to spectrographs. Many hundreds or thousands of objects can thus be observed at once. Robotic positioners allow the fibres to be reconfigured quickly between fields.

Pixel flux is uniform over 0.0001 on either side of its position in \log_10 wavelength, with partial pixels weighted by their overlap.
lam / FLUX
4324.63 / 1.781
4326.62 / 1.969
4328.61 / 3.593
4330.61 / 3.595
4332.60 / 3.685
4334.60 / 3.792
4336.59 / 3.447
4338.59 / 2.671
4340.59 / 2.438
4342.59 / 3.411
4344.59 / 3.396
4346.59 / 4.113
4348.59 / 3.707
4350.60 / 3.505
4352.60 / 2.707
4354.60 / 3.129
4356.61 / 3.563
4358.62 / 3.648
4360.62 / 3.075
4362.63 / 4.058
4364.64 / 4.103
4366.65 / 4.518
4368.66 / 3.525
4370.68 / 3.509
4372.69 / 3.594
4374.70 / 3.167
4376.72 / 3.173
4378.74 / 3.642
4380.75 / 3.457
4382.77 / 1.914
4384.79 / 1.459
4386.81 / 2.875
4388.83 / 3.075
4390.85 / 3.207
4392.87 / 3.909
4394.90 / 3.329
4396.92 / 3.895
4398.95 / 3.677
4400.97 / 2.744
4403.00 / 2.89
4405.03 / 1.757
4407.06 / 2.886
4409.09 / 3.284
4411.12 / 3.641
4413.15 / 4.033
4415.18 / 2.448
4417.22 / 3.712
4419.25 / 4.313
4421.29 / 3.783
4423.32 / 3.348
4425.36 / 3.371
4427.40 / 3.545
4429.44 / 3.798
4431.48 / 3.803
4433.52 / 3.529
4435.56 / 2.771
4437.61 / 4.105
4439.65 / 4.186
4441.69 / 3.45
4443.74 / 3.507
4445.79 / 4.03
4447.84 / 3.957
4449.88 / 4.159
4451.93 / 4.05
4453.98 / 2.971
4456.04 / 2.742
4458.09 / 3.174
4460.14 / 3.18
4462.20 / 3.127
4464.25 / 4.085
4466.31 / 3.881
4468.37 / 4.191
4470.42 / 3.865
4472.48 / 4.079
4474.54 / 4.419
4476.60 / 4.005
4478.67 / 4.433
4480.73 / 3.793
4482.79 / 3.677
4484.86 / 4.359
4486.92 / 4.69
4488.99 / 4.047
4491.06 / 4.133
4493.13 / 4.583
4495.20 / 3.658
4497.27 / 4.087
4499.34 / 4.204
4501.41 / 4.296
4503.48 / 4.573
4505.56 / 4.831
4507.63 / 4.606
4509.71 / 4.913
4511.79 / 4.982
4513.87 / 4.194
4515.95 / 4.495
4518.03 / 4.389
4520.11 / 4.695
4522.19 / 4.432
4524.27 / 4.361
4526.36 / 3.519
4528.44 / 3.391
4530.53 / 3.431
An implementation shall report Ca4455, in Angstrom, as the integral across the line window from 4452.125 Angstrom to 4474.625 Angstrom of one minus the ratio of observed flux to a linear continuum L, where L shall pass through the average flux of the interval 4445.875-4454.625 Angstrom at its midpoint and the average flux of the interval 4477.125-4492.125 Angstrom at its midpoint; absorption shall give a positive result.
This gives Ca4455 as 2.14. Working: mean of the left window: 3.85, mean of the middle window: 3.59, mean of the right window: 4.16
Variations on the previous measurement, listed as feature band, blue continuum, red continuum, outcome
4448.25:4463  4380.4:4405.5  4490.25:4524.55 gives 1.5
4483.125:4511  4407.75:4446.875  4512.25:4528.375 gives -1.8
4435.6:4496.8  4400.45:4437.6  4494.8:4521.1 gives 1.2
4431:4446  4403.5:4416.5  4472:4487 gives -0.7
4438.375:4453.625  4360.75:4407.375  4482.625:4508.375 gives -0.2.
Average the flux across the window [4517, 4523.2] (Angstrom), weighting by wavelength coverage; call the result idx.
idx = 4.51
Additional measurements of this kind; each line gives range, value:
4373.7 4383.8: 3.07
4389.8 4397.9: 3.58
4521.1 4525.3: 4.41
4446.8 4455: 3.79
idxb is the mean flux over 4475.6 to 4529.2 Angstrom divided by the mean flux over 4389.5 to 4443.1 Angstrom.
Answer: 1.2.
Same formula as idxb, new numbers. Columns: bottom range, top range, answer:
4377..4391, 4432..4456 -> 1.31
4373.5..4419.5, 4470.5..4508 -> 1.35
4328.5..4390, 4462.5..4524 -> 1.28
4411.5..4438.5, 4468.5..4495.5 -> 1.16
